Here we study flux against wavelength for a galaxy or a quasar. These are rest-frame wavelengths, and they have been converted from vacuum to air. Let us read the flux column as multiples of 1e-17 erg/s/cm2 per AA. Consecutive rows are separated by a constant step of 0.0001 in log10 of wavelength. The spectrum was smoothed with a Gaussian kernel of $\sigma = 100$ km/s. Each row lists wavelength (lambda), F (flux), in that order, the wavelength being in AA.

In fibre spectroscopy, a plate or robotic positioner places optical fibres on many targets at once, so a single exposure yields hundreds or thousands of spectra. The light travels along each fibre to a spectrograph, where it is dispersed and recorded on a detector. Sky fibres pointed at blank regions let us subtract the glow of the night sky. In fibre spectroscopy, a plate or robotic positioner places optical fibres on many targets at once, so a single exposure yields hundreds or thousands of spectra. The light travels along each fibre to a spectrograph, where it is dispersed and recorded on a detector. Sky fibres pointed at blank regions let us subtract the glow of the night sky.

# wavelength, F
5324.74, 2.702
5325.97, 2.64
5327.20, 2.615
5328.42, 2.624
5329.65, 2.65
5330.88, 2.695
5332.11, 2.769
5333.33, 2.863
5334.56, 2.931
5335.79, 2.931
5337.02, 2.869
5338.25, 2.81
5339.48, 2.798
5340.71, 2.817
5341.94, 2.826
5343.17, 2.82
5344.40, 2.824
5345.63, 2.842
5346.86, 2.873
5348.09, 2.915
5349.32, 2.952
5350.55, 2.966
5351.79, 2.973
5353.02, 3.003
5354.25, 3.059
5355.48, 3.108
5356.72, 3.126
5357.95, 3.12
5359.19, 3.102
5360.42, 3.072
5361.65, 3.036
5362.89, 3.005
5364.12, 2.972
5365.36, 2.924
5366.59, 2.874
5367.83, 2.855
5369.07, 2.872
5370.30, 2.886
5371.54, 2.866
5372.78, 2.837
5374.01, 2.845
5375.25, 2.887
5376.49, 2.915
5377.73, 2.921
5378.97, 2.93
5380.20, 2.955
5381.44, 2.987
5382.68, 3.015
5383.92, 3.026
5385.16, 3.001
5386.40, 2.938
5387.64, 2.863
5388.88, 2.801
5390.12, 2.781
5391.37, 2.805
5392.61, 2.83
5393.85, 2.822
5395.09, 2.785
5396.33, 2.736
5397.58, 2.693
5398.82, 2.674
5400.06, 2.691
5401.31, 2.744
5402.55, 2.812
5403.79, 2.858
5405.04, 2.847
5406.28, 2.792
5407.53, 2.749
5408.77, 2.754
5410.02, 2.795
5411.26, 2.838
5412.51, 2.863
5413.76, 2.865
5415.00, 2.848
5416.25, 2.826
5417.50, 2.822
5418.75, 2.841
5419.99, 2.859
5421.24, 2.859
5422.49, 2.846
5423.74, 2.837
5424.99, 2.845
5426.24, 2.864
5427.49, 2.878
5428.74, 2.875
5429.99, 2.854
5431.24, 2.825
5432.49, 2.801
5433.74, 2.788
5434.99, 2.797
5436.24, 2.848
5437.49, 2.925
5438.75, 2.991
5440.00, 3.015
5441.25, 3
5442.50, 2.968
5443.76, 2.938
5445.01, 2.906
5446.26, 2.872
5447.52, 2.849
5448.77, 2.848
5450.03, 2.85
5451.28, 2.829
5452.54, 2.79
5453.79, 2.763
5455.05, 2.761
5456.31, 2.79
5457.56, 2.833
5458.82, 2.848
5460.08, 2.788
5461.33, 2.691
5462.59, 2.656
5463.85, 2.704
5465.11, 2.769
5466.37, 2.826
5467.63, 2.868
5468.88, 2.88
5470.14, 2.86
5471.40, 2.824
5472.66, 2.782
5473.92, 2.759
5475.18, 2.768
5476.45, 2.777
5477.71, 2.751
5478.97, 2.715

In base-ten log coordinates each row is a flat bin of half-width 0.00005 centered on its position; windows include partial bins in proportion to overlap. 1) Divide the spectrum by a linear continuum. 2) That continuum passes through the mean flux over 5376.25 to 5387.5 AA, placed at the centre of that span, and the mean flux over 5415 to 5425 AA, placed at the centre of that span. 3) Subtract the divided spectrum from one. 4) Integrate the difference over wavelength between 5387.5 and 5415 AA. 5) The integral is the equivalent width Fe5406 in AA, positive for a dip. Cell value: 1.0 AA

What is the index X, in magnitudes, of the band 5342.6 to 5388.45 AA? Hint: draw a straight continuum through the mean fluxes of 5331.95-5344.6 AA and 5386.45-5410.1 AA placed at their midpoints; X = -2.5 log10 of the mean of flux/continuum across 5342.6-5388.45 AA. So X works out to -0.05 mag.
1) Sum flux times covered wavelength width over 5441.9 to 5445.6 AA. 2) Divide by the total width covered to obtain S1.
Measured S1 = 2.93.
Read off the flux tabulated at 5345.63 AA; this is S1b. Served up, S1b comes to 2.842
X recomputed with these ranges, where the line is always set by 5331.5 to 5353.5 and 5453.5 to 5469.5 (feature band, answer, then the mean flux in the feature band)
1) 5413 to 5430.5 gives -0.014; 2.85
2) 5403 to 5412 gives 0.008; 2.81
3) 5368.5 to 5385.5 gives -0.028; 2.92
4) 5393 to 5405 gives 0.027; 2.76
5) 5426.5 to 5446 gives -0.035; 2.89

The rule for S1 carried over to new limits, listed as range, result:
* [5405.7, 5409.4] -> 2.76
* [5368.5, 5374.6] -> 2.86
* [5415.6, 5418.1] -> 2.82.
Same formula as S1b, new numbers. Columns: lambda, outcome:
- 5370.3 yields 2.886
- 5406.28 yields 2.792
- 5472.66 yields 2.782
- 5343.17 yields 2.82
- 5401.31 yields 2.744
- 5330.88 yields 2.695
